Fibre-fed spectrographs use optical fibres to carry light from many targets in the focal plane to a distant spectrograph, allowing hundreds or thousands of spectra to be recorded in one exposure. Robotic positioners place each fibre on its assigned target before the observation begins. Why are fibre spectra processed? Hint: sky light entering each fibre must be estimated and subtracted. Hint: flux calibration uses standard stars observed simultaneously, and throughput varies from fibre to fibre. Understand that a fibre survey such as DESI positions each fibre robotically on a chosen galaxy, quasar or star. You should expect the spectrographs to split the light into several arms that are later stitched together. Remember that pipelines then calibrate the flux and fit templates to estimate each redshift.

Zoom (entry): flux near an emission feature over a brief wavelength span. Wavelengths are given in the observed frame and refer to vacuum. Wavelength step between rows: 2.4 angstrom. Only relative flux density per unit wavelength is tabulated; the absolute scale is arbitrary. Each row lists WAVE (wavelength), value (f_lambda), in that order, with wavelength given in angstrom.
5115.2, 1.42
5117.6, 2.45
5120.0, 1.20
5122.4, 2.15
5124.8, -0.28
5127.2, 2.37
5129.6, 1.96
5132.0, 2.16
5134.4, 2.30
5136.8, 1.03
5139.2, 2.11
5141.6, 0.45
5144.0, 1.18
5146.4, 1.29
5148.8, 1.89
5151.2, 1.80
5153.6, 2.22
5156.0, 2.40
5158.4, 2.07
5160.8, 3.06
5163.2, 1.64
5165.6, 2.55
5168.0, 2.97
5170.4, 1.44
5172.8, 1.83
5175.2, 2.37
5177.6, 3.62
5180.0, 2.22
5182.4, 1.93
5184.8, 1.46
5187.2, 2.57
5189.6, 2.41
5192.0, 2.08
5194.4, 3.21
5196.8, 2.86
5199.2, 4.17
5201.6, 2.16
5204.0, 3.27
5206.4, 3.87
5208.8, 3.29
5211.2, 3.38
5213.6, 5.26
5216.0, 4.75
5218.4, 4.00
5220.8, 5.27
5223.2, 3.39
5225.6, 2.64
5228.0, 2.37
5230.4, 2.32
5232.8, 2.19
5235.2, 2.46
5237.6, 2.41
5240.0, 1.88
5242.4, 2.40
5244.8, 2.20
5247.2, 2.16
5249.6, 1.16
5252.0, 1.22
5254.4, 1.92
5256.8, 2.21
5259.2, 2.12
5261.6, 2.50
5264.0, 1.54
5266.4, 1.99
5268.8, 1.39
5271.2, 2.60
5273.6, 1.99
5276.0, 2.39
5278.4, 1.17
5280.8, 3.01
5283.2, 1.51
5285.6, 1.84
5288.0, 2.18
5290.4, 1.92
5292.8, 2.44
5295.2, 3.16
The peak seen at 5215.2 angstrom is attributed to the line C III]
